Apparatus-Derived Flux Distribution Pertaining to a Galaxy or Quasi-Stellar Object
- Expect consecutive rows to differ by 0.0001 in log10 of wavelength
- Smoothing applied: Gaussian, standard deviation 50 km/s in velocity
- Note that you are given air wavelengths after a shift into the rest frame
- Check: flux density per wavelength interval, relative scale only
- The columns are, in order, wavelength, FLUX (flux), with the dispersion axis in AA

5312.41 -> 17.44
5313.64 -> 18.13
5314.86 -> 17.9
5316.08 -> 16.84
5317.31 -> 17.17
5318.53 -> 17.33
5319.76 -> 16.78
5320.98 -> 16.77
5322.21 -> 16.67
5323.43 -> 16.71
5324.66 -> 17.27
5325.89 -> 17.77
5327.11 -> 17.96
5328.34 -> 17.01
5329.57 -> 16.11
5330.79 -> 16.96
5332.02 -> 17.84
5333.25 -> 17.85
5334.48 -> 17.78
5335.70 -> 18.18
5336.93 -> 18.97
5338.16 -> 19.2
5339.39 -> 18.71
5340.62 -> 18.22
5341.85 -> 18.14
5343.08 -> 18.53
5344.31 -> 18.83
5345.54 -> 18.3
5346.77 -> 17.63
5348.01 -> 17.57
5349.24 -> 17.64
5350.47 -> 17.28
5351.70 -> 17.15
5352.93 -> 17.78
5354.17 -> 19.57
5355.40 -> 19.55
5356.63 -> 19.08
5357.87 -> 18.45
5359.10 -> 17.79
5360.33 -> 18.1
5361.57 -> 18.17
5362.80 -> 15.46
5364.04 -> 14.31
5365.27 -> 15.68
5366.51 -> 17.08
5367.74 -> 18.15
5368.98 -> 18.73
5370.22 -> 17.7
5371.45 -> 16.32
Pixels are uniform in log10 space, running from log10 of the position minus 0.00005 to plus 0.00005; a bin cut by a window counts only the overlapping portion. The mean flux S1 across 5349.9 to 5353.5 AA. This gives 17.4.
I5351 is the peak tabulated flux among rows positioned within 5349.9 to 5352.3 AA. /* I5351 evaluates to 17.28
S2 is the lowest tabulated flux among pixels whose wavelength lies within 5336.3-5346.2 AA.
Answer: 18.14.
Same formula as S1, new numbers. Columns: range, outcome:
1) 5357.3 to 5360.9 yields 18.1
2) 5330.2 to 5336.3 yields 17.7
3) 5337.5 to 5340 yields 18.9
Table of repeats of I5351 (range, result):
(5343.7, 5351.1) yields 18.83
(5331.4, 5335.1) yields 17.85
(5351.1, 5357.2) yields 19.57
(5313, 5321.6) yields 18.13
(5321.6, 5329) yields 17.96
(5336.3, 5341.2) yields 19.2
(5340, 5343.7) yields 18.53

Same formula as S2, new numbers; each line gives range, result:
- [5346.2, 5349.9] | 17.57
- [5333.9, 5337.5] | 17.78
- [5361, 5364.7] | 14.31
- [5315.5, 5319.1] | 16.84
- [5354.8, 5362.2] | 17.79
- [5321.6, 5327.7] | 16.67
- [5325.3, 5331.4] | 16.11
